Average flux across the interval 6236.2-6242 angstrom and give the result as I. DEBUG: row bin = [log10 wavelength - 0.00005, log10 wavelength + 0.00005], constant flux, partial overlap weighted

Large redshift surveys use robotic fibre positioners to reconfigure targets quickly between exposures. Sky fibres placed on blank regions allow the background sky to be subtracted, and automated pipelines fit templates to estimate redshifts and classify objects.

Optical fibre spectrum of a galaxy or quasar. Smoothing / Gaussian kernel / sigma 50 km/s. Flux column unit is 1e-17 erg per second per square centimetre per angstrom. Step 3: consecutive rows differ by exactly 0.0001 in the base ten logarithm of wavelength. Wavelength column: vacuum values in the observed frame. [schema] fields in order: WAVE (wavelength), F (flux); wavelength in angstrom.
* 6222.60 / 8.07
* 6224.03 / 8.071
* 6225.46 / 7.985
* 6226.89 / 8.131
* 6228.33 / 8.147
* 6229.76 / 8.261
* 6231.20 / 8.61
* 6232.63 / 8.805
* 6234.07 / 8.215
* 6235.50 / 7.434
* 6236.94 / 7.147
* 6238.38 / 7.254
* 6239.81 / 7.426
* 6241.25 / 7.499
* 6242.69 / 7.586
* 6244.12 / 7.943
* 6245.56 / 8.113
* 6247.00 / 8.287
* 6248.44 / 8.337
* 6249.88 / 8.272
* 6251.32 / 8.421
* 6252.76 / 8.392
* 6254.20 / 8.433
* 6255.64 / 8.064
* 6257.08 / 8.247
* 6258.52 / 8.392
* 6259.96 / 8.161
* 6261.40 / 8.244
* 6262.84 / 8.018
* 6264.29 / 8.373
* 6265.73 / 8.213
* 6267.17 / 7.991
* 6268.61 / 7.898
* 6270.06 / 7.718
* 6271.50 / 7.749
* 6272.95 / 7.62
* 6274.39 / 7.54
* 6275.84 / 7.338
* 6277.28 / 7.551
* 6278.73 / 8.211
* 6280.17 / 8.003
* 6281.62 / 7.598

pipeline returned 7.32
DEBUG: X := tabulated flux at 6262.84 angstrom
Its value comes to 8.018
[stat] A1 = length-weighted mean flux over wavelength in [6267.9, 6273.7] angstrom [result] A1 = 7.74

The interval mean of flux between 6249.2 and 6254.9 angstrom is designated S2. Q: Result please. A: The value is 8.38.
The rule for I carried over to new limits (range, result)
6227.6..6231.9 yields 8.32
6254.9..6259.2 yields 8.24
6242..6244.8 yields 7.78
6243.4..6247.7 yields 8.12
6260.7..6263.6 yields 8.12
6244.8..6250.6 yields 8.24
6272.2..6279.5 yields 7.66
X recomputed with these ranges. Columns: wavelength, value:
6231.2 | 8.61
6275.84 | 7.338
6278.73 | 8.211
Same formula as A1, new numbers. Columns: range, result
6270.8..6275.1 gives 7.63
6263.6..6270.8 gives 8.04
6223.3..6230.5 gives 8.12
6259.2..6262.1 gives 8.21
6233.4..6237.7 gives 7.58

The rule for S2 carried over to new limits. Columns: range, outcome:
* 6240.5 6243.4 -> 7.53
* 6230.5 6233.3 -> 8.72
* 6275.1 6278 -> 7.45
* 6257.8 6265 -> 8.23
